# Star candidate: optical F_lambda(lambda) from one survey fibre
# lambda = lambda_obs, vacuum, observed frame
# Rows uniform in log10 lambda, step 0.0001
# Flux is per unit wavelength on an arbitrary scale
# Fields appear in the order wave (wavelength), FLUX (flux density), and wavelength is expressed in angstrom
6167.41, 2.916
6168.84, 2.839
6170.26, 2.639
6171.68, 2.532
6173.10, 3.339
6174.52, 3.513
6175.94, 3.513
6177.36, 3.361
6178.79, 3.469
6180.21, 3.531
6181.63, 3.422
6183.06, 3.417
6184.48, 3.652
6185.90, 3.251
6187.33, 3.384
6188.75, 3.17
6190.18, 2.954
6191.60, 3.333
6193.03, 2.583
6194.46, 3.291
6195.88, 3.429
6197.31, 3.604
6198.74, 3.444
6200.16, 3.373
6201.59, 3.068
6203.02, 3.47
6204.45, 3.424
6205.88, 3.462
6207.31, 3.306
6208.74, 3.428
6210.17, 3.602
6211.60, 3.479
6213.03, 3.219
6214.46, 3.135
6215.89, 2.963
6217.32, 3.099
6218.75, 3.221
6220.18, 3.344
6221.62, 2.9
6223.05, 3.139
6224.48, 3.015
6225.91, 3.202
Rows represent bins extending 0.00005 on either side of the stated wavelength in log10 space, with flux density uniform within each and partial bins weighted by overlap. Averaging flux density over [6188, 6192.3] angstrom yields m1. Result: 3.16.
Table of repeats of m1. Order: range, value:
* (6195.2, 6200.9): 3.46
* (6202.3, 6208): 3.41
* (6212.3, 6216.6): 3.11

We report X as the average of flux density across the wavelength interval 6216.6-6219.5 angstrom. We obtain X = 3.17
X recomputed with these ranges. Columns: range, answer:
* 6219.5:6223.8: 3.12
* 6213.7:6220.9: 3.15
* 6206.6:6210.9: 3.45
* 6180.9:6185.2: 3.5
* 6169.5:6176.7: 3.11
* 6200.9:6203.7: 3.27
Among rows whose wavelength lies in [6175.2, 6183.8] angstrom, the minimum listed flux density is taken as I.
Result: 3.361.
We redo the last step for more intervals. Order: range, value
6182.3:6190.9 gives 2.954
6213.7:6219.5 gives 2.963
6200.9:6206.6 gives 3.068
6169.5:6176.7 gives 2.532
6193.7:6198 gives 3.291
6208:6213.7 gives 3.219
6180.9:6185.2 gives 3.417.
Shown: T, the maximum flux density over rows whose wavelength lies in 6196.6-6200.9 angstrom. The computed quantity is 3.604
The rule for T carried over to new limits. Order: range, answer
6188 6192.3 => 3.333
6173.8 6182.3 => 3.531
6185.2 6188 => 3.384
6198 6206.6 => 3.47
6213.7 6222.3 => 3.344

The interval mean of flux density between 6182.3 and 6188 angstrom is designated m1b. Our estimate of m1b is 3.42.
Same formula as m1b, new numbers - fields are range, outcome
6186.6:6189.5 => 3.27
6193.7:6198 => 3.43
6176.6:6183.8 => 3.44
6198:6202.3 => 3.3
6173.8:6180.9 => 3.48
